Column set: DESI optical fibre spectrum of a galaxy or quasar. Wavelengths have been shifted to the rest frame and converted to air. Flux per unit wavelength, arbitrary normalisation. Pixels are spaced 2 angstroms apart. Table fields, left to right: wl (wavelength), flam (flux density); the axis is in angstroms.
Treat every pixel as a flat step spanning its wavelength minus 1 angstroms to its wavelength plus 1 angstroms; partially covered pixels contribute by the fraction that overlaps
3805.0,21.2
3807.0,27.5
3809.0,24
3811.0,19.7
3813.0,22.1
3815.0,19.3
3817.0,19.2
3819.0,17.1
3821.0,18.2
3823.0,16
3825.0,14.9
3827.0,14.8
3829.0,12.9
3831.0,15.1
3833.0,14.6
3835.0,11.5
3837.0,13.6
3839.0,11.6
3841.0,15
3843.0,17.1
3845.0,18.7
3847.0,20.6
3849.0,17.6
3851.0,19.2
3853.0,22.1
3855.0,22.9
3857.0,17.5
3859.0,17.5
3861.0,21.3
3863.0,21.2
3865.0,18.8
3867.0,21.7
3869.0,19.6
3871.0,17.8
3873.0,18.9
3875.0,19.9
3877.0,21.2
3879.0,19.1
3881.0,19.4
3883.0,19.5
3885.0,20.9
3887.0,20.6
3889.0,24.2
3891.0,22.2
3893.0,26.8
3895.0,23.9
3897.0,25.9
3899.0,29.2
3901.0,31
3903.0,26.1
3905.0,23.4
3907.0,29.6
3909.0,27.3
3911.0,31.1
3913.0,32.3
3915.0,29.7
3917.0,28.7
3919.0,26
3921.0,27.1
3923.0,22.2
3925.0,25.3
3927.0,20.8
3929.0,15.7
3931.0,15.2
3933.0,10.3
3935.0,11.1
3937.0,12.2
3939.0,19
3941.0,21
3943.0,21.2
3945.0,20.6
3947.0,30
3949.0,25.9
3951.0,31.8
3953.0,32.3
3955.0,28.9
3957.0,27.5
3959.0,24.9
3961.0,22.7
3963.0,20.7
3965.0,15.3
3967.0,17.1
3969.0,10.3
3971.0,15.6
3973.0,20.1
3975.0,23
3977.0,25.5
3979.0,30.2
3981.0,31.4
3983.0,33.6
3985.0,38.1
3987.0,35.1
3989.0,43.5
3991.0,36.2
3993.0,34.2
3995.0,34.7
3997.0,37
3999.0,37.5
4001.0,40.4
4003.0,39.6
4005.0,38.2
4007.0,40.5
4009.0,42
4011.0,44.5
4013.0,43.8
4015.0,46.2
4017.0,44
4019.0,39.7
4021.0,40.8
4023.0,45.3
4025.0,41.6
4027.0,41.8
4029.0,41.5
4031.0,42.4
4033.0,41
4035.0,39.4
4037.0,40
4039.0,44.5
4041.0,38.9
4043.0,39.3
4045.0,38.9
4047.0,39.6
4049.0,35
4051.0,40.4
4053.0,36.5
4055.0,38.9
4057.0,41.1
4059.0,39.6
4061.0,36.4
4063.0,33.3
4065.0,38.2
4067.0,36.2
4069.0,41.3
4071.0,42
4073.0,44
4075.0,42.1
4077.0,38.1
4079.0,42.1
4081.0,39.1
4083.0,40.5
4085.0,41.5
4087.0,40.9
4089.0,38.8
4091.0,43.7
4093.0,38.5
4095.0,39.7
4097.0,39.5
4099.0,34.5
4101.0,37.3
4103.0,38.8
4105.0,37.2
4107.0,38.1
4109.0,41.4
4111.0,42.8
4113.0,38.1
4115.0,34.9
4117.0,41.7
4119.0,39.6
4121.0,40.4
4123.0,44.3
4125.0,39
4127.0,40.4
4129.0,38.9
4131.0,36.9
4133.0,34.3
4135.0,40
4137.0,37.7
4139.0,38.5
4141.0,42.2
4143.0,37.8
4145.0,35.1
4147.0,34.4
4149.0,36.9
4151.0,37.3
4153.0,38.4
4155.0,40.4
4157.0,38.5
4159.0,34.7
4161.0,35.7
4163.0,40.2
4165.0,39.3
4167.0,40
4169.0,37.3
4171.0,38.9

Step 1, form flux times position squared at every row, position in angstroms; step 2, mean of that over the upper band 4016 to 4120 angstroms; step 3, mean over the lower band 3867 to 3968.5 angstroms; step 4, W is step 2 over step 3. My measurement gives 1.9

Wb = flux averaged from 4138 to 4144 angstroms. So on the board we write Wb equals 39.5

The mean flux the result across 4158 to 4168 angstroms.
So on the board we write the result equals 38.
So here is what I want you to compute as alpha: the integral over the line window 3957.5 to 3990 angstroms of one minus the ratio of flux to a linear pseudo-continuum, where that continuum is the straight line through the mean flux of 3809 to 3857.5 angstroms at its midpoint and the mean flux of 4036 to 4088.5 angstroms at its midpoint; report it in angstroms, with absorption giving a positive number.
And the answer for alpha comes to 5.9 angstroms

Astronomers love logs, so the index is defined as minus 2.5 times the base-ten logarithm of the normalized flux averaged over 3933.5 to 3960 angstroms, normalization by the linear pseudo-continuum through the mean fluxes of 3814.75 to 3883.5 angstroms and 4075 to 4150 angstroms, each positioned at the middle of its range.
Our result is 0.11 mag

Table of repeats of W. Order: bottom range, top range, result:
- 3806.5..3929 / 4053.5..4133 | 2.08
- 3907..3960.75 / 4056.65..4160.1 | 1.78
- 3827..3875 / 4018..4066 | 2.48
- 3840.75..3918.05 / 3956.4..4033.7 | 1.60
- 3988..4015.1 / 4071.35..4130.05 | 1.06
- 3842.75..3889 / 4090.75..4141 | 2.23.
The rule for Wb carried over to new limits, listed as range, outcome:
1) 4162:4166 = 39.8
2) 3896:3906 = 27.1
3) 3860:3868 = 20.8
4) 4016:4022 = 41.5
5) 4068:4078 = 41.5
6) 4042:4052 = 38.6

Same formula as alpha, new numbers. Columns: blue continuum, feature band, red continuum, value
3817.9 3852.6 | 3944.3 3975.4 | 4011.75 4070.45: 7.6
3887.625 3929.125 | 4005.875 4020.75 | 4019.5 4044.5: -1.4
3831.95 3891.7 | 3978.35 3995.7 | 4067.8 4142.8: -3.4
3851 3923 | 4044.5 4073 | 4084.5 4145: -2.6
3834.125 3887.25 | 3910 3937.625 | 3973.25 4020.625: 4.9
